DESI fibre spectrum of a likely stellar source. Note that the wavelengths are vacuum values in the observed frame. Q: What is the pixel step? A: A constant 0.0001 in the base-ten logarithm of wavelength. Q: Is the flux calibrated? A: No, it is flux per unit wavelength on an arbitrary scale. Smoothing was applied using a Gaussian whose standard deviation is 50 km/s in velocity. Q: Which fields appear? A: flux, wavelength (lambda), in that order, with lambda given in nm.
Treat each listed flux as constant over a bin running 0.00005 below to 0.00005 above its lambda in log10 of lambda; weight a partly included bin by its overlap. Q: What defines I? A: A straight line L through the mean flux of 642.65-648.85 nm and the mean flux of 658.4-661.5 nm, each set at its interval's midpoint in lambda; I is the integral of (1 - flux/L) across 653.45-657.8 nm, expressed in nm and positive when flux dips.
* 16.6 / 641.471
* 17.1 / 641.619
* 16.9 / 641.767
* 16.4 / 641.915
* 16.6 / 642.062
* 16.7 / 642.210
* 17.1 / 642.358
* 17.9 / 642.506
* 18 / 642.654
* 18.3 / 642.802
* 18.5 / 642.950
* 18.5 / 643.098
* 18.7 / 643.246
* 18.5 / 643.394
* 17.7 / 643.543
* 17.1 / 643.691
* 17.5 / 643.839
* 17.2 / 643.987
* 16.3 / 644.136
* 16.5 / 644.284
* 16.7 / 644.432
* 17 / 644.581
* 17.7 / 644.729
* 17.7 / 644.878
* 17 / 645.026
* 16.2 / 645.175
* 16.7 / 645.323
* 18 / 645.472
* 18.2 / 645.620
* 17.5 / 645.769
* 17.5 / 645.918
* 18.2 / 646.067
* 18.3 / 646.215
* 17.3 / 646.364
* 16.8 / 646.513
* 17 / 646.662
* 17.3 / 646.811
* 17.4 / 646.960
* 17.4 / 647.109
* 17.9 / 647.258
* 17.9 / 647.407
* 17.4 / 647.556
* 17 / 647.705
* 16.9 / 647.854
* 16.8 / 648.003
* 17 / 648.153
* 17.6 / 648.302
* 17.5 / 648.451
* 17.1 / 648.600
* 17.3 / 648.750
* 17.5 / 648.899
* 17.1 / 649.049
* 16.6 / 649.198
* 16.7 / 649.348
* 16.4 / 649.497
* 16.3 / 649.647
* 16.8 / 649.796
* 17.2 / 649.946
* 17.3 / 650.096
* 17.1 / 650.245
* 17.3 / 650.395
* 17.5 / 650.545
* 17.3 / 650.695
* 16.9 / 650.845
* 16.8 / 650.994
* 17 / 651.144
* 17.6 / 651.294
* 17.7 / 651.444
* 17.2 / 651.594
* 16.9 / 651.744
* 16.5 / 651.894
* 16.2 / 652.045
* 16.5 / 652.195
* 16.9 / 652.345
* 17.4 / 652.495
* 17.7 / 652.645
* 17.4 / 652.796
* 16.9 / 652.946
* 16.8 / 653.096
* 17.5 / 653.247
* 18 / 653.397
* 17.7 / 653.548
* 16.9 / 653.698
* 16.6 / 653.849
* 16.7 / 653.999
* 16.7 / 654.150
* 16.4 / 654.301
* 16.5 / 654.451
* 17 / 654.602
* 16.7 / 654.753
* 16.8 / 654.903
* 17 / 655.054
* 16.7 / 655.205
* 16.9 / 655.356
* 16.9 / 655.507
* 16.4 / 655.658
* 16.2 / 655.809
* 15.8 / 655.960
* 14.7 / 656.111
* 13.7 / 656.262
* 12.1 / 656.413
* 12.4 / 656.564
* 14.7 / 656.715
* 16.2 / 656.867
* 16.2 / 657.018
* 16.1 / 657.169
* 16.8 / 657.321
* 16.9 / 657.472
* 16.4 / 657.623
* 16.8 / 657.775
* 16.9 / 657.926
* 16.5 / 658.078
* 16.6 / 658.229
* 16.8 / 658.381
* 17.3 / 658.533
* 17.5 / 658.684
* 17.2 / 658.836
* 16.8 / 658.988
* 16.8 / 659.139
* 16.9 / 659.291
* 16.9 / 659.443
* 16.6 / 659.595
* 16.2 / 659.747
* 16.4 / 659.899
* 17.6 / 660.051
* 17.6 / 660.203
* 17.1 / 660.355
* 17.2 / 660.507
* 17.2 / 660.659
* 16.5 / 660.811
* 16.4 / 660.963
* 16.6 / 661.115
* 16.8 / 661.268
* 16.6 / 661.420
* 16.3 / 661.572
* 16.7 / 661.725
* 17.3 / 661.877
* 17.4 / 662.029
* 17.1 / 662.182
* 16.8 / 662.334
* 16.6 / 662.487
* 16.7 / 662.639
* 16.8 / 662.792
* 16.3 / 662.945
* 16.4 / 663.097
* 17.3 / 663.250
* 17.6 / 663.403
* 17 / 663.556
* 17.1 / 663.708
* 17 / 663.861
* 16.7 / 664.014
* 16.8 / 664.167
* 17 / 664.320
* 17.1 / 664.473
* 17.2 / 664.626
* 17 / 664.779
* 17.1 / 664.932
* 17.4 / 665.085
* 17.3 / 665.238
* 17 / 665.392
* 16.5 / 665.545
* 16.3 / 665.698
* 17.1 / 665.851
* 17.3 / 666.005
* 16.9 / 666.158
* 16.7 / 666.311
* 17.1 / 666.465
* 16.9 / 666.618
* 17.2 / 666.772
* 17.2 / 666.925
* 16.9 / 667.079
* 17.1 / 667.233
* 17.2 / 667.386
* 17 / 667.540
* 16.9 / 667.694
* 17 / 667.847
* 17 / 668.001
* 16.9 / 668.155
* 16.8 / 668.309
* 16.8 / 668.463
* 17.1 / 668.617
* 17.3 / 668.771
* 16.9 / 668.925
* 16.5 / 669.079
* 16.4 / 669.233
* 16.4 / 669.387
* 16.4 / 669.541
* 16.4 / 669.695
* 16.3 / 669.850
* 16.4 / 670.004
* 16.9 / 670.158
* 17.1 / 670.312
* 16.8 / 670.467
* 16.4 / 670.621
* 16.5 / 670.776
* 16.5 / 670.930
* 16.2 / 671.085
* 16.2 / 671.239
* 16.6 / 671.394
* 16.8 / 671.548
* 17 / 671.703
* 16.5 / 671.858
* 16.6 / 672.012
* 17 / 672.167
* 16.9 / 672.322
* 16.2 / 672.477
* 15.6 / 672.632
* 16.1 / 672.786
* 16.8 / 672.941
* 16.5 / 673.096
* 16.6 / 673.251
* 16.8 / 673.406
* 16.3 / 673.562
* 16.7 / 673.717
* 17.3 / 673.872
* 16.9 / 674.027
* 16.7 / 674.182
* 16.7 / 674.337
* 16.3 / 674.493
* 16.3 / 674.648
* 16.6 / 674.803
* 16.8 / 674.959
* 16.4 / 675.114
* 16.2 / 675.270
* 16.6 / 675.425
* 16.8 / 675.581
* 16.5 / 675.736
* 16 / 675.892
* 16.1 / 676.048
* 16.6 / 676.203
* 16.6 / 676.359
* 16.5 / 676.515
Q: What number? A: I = 0.25 nm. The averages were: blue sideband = 17.4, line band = 16.1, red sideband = 16.9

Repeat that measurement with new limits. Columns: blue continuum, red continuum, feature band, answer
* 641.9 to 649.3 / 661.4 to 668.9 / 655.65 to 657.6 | 0.217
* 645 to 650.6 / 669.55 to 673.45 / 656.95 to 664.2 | 0.012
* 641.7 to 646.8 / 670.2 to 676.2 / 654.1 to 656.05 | 0.056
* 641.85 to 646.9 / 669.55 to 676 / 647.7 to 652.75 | 0.059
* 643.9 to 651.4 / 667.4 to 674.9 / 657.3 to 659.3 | 0.009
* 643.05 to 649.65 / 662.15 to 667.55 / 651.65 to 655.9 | 0.072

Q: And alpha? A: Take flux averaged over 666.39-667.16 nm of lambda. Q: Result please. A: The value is 17.1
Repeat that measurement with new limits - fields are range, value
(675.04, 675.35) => 16.3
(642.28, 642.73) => 17.7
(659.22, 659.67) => 16.8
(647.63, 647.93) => 17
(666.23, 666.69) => 16.9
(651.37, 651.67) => 17.5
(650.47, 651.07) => 17.1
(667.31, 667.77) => 17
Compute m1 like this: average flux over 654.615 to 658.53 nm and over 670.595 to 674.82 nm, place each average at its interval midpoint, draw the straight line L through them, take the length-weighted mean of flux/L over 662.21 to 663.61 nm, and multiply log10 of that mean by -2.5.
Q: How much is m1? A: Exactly -0.040 mag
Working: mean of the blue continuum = 16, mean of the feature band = 16.8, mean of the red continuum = 16.6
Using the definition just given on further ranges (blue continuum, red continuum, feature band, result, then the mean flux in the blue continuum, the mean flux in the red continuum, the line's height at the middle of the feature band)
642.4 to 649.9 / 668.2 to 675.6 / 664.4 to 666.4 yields -0.013 mag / 17.4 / 16.6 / 16.8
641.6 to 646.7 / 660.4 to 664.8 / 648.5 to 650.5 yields 0.017 mag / 17.4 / 16.9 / 17.3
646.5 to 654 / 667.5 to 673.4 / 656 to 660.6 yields 0.044 mag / 17.1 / 16.6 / 16.9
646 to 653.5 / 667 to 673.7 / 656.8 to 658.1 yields 0.029 mag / 17.2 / 16.7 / 17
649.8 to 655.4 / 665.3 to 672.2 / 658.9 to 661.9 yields 0.006 mag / 17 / 16.8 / 16.9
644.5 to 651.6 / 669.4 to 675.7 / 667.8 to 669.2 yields -0.014 mag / 17.2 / 16.6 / 16.7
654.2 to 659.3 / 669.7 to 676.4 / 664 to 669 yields -0.038 mag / 16.2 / 16.5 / 16.4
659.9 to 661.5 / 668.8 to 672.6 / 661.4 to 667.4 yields -0.010 mag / 16.9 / 16.6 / 16.8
